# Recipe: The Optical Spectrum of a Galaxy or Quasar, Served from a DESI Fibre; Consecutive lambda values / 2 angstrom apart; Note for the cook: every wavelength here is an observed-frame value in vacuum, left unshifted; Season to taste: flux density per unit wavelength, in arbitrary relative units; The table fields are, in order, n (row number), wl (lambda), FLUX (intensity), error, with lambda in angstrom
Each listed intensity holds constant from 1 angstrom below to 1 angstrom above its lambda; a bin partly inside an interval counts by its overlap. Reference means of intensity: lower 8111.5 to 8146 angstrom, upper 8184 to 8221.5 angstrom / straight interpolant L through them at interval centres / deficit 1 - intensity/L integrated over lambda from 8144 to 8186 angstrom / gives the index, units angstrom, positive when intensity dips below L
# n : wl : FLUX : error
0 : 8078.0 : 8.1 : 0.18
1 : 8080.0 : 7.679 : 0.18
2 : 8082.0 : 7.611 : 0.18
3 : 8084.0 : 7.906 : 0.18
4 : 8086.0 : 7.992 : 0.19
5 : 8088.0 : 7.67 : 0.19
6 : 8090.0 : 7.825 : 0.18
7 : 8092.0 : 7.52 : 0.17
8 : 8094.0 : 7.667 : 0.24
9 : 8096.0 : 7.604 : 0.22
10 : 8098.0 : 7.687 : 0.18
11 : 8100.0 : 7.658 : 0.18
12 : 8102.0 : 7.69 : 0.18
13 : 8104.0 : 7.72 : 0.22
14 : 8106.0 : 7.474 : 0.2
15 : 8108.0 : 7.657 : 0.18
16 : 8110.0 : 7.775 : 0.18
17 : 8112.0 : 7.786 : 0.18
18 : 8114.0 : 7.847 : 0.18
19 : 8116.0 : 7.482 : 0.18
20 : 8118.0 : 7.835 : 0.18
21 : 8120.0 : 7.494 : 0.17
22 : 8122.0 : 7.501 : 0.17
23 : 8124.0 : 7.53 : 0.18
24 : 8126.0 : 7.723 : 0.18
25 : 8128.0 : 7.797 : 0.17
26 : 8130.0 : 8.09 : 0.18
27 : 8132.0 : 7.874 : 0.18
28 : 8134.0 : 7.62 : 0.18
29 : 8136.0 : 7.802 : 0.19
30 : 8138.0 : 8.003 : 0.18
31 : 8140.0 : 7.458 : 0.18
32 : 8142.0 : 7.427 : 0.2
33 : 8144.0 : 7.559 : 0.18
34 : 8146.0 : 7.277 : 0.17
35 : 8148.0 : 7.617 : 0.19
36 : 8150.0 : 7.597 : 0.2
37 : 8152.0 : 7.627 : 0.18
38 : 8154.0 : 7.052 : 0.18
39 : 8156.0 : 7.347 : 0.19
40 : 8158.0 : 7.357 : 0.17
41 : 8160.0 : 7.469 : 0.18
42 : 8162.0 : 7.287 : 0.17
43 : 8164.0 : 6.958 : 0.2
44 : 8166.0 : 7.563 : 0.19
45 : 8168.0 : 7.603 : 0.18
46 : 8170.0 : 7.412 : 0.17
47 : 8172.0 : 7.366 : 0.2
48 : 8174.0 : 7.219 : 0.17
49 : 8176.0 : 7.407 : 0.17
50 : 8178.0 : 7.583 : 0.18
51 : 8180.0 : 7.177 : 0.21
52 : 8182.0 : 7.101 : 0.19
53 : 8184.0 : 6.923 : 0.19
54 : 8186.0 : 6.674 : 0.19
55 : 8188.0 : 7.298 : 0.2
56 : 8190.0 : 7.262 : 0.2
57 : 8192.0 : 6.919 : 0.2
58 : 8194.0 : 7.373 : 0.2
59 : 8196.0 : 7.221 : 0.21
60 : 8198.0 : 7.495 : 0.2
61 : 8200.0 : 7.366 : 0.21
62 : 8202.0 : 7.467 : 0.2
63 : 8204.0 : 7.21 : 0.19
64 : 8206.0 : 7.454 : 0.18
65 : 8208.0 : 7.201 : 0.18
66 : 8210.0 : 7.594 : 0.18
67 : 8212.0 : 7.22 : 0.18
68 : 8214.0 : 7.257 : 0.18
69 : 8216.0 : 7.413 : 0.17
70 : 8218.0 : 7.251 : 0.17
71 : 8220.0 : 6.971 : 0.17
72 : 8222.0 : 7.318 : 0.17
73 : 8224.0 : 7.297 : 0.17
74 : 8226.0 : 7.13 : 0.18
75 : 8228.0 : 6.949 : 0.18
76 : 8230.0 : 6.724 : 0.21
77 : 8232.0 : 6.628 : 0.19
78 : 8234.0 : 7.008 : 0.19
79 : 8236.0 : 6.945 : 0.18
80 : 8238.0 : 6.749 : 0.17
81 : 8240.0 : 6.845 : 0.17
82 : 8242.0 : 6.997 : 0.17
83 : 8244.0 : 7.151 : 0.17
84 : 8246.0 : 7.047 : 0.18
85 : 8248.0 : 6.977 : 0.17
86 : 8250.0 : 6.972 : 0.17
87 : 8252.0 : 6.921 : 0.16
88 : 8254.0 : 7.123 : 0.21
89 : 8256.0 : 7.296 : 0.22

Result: 0.8 angstrom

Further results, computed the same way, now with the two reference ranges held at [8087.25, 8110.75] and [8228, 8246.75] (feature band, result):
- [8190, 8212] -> -0.69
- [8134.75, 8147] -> -0.26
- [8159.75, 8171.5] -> -0.13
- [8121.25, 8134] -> -0.41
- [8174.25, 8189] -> 0.08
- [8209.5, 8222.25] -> -0.47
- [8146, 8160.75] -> -0.13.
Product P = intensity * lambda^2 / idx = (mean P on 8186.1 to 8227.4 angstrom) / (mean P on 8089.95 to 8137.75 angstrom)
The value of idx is 0.97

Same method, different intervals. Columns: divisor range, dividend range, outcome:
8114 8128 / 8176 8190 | 0.95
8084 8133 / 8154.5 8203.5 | 0.96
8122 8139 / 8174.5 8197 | 0.93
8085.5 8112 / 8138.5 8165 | 0.98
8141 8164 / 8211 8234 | 0.98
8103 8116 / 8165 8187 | 0.96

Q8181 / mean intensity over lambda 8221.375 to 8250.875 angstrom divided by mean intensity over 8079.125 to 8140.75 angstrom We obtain 0.91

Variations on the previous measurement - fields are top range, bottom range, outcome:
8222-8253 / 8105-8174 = 0.92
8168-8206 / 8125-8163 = 0.96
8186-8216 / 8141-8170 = 0.98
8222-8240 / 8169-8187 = 0.96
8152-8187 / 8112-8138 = 0.94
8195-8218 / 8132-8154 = 0.97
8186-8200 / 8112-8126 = 0.95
